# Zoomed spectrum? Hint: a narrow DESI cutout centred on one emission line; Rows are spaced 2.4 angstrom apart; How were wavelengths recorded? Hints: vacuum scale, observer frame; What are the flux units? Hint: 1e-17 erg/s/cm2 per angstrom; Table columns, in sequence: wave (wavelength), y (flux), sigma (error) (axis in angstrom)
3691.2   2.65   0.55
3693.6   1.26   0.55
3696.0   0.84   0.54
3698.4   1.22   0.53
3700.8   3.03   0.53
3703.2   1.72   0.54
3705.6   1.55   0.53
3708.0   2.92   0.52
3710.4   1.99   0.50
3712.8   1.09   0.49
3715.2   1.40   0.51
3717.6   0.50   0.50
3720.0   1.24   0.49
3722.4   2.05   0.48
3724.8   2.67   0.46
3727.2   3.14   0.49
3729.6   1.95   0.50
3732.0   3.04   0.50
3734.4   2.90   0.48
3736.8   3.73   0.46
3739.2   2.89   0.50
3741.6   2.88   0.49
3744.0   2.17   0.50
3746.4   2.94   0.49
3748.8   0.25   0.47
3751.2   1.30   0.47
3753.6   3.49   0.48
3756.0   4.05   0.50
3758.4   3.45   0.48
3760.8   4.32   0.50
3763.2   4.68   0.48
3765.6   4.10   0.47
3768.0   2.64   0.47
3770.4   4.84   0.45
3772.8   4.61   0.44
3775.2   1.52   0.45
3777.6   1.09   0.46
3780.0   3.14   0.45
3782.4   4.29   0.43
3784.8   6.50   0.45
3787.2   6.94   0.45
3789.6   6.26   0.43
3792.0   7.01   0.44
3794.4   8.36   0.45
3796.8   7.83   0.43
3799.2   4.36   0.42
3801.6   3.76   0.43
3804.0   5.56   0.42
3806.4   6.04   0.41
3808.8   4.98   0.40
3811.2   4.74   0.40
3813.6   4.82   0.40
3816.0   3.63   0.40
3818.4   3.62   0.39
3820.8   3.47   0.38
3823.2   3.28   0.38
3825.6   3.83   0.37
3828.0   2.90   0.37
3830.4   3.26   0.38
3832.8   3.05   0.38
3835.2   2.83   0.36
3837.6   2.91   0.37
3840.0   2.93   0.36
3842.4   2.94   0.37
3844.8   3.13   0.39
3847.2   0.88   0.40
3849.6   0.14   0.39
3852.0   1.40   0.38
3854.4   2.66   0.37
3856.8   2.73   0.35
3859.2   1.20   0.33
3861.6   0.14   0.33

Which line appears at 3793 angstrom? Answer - Lyman alpha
